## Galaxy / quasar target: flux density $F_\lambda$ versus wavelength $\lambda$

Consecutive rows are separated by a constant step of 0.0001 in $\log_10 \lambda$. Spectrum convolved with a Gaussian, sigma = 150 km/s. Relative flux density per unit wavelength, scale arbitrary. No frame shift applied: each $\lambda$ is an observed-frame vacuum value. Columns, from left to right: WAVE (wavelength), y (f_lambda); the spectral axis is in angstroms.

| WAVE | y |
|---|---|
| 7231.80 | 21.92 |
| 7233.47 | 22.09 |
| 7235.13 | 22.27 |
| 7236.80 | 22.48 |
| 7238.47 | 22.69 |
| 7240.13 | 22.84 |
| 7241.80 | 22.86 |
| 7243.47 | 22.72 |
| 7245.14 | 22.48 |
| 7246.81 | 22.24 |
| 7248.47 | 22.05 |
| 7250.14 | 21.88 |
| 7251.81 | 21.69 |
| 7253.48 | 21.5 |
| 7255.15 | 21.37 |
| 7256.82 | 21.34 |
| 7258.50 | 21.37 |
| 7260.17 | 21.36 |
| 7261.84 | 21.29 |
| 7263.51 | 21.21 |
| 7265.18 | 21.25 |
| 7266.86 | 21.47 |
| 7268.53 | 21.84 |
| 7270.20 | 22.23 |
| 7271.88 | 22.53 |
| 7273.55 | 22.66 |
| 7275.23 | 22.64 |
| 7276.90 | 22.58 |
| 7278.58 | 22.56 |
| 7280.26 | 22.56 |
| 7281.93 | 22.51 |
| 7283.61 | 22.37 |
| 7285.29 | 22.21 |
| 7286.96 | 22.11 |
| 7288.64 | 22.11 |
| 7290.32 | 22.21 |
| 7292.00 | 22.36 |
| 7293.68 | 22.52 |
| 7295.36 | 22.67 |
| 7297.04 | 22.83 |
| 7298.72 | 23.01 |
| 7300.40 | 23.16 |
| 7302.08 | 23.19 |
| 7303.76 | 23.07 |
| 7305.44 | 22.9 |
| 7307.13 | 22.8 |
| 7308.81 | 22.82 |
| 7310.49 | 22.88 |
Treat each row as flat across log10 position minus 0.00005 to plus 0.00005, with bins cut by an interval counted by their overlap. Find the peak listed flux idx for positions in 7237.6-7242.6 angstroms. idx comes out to 22.86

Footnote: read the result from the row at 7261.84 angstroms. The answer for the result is 21.29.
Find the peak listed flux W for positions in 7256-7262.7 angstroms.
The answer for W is 21.37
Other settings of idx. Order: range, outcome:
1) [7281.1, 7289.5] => 22.51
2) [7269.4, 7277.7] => 22.66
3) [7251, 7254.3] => 21.69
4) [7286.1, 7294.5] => 22.52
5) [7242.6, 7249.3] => 22.72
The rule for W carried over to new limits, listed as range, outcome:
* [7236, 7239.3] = 22.69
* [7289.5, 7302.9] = 23.19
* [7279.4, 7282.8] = 22.56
